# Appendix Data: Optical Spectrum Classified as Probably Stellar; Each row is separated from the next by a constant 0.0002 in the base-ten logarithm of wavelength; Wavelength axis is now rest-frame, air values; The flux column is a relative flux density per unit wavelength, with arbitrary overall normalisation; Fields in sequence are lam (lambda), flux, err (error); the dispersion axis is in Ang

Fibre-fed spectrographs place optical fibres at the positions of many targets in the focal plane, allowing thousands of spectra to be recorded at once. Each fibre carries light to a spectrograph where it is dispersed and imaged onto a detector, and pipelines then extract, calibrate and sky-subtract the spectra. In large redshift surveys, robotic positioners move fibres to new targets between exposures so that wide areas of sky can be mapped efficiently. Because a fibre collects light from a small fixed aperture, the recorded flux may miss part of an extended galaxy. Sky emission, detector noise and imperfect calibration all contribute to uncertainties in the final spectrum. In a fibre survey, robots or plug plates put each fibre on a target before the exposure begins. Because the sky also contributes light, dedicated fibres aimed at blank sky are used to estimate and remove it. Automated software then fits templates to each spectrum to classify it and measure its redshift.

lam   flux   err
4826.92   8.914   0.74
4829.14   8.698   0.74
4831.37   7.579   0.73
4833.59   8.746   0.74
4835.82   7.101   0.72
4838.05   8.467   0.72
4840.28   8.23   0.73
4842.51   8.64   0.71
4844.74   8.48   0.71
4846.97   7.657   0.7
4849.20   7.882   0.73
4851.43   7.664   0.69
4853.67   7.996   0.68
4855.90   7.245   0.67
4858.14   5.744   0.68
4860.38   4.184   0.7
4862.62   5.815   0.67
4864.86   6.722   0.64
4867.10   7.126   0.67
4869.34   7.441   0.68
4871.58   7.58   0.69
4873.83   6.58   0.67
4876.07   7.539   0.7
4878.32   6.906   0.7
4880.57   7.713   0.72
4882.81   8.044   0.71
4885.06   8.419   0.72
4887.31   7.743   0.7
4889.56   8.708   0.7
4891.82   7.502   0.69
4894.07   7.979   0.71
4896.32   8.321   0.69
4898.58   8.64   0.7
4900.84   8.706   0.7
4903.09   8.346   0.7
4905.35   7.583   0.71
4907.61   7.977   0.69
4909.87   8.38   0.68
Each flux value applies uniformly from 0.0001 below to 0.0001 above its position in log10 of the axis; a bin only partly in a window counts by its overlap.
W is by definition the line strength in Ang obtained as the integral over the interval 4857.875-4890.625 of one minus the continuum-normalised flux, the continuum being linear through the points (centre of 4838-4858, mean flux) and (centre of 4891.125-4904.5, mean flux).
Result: 4.0 Ang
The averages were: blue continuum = 7.89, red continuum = 8.26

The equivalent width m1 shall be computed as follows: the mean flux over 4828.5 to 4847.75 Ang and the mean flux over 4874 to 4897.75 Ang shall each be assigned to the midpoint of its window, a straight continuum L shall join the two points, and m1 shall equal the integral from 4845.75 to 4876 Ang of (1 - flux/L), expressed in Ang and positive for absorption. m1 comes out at 4.1 Ang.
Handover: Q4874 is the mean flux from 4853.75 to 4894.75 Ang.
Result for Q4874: 7.18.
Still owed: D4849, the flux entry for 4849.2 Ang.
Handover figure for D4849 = 7.882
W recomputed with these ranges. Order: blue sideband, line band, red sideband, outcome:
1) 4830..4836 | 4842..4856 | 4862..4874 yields -0.9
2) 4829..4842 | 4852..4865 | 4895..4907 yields 3.0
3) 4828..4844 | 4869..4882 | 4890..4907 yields 1.4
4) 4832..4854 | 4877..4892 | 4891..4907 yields 0.5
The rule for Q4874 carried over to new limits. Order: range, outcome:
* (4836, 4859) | 7.79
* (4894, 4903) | 8.46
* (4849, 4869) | 6.68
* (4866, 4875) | 7.19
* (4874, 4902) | 7.97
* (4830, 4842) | 8.06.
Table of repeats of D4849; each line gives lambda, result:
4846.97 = 7.657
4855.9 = 7.245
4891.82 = 7.502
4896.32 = 8.321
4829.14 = 8.698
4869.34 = 7.441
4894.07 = 7.979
